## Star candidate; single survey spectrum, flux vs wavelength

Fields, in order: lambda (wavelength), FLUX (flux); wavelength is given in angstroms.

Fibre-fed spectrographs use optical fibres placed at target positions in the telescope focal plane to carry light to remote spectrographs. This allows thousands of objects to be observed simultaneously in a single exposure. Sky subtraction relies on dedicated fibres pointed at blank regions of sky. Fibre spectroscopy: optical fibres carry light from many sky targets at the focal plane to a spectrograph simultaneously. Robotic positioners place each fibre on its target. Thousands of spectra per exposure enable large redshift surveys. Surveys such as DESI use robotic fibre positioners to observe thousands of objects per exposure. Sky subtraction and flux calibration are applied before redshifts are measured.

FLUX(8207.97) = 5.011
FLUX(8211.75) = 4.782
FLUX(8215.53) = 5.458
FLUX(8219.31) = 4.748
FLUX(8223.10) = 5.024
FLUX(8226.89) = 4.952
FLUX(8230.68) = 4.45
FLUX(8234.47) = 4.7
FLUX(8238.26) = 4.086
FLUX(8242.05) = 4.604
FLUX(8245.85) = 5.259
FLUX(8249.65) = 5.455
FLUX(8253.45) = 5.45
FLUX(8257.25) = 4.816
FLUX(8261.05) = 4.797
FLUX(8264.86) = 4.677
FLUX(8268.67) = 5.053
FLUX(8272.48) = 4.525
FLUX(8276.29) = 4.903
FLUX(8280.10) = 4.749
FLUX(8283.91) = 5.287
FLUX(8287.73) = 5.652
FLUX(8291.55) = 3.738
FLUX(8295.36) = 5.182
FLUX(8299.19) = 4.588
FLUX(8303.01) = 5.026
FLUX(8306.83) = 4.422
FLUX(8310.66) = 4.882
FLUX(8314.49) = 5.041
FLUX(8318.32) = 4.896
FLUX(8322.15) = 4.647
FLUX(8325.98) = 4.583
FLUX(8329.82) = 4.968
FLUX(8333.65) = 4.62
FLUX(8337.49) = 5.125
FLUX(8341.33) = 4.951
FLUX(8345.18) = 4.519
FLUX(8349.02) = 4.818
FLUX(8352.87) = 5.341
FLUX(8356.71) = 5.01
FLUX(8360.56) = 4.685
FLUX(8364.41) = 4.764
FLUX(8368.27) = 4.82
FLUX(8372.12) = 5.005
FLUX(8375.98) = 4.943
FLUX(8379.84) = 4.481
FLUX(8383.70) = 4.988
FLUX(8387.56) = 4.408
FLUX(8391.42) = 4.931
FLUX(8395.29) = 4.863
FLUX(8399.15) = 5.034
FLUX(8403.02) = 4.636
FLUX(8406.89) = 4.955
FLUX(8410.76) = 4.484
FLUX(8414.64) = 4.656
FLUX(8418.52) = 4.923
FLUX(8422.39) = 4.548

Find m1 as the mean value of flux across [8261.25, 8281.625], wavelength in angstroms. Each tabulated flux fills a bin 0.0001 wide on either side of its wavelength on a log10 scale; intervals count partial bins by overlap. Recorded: 4.78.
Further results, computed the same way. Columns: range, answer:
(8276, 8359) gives 4.86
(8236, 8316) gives 4.86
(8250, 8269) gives 4.99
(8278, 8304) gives 4.88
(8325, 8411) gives 4.83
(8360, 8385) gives 4.81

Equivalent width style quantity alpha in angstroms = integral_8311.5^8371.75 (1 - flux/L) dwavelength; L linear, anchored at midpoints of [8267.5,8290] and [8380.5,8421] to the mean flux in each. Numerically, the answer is 0.4 angstroms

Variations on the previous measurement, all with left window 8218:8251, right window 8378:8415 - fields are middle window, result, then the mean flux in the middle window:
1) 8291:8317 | 0.1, 4.75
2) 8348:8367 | -0.7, 4.92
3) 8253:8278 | -0.3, 4.86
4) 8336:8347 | -0.2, 4.85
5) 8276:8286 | -0.5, 5.01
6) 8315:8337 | -0.1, 4.79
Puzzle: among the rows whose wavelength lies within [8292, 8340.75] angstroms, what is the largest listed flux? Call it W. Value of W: 5.182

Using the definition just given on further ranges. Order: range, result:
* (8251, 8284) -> 5.45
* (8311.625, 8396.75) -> 5.341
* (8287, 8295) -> 5.652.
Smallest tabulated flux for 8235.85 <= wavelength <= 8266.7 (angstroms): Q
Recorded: 4.086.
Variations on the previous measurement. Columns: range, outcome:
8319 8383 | 4.481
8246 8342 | 3.738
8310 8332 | 4.583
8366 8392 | 4.408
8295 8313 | 4.422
